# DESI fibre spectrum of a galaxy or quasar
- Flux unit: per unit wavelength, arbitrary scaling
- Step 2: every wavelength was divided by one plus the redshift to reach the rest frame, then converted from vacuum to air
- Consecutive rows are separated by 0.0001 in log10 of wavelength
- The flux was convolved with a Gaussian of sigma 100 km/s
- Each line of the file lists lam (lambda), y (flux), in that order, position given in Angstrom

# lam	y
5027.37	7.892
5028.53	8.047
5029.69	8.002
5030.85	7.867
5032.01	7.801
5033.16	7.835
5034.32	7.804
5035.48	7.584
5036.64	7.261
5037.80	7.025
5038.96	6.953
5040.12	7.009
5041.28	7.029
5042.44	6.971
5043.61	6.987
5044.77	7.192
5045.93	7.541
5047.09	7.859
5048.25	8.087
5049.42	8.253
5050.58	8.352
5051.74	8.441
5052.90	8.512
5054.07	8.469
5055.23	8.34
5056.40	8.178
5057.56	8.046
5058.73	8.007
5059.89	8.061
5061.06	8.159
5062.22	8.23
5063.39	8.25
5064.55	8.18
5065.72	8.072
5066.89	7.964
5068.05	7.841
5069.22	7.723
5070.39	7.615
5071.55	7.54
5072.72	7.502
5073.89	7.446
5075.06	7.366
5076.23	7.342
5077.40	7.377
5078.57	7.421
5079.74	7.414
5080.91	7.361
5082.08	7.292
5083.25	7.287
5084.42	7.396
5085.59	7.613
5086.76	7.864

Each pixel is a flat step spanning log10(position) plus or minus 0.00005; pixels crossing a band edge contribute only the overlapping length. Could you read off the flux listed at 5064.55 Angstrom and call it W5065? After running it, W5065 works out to 8.18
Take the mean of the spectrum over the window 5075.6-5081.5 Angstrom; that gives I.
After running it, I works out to 7.38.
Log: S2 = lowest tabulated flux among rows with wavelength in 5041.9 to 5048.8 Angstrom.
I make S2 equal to 6.971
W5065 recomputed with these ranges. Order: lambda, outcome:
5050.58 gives 8.352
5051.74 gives 8.441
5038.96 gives 6.953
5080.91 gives 7.361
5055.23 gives 8.34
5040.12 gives 7.009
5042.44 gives 6.971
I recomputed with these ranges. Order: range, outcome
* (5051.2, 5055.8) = 8.44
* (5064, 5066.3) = 8.11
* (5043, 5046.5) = 7.23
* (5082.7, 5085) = 7.34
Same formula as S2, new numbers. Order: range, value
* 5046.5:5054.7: 7.859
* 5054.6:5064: 8.007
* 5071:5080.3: 7.342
